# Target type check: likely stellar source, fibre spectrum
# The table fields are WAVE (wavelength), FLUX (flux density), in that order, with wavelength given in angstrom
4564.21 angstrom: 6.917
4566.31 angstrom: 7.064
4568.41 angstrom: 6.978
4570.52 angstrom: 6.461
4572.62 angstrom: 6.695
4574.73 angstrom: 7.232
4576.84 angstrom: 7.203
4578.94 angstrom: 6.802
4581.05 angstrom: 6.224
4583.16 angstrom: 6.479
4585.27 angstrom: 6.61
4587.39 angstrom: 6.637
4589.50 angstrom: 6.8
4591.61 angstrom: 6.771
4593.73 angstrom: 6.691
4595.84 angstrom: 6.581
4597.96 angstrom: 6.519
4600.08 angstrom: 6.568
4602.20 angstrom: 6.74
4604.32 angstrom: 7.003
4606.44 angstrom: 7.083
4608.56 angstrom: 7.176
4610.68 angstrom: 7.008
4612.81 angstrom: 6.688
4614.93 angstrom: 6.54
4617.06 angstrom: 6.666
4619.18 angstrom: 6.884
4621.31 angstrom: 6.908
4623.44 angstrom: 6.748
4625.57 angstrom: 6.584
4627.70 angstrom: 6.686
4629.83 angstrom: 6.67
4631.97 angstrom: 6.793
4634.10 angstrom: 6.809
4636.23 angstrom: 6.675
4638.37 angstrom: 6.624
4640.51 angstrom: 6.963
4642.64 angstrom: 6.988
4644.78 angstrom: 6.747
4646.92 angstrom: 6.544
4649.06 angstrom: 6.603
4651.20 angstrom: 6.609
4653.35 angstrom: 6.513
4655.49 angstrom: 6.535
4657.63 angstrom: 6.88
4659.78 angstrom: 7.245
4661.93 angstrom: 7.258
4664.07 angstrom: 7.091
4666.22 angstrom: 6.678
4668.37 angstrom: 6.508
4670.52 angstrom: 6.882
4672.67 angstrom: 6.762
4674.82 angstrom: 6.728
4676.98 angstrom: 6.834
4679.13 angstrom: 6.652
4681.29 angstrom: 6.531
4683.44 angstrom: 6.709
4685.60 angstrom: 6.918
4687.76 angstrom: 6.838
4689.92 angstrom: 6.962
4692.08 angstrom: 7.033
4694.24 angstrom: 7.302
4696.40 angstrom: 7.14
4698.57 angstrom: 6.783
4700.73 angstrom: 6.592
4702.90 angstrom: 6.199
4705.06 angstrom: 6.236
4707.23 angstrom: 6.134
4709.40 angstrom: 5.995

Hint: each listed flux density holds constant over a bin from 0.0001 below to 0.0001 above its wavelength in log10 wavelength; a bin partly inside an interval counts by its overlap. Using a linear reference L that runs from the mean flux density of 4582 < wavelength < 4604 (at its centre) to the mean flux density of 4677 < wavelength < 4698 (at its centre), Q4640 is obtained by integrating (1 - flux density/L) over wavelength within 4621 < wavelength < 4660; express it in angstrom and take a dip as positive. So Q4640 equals 0.24 angstrom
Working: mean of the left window 6.65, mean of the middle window 6.73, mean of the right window 6.89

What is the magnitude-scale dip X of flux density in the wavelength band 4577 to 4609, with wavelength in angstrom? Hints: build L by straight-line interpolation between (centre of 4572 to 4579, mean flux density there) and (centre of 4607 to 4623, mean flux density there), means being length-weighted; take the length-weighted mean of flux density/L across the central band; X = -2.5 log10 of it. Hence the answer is 0.04 mag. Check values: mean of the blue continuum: 7.03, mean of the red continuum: 6.84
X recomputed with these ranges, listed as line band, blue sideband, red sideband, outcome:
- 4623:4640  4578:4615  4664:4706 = 0.01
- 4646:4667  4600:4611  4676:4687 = 0.00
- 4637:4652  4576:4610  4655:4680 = 0.01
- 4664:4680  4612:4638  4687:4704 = 0.01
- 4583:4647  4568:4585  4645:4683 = 0.00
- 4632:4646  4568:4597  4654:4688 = 0.00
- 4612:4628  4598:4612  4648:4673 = 0.02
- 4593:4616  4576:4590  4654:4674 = -0.01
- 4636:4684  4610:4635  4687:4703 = 0.01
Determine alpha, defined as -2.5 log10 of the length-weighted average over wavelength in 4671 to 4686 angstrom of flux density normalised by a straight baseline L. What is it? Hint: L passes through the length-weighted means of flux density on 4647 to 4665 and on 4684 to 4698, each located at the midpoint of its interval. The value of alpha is 0.033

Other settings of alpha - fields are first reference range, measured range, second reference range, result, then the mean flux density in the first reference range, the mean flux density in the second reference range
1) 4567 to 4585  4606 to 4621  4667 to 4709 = -0.02 mag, 6.76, 6.71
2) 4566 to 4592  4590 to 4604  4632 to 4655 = 0.01 mag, 6.76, 6.71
